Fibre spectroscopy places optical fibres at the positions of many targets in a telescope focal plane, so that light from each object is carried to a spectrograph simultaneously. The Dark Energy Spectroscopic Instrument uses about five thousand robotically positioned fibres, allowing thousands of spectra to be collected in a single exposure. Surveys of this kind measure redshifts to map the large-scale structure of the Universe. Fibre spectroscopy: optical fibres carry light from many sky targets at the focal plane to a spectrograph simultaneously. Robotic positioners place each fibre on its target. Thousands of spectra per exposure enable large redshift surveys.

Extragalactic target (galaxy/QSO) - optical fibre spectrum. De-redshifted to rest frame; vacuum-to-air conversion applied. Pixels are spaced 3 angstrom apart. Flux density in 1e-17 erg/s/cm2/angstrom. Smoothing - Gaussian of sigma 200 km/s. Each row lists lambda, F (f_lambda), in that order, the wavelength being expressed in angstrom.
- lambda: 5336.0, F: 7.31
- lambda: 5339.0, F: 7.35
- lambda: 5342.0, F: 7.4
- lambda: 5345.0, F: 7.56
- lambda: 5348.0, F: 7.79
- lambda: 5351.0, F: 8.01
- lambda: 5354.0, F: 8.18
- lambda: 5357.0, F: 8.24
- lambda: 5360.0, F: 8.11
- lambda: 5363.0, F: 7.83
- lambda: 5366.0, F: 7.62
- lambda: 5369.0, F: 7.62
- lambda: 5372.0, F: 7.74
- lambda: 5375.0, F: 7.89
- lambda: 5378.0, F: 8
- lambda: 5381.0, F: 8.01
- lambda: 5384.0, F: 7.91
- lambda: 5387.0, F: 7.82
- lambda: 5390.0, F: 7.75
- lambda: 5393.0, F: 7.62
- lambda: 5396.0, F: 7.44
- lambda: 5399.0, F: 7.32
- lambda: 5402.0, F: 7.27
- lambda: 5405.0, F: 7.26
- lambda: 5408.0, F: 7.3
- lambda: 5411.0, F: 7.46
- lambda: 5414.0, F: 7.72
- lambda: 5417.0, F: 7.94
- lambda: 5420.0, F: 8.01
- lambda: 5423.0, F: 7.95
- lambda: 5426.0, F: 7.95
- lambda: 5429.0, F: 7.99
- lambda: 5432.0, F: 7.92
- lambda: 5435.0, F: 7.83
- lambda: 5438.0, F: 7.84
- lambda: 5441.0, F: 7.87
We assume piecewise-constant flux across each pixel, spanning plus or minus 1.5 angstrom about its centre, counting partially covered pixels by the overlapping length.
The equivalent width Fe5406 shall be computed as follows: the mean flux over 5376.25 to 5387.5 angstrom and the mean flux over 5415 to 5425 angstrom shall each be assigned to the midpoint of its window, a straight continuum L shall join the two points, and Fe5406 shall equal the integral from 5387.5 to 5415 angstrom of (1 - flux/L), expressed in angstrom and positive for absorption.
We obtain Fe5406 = 1.7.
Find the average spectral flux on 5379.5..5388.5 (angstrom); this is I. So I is 7.91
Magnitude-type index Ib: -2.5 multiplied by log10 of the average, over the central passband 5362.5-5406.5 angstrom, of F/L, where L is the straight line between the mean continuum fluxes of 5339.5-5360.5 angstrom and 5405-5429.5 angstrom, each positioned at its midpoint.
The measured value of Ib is 0.02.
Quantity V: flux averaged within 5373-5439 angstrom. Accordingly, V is 7.74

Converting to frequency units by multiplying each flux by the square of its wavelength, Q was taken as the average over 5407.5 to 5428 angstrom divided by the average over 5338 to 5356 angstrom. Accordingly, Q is 1.03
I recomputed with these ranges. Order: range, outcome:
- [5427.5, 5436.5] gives 7.91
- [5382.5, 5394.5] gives 7.77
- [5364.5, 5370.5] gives 7.62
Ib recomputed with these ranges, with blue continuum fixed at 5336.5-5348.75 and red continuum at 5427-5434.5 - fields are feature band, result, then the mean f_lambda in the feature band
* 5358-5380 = -0.03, 7.84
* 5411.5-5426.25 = 0.00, 7.88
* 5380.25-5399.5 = 0.00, 7.7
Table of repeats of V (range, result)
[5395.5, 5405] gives 7.32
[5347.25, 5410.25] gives 7.75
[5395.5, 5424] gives 7.56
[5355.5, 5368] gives 7.94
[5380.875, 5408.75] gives 7.56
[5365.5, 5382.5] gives 7.82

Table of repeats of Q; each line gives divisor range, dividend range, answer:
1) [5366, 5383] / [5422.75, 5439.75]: 1.03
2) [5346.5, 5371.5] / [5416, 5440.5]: 1.03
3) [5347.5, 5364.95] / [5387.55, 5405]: 0.95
